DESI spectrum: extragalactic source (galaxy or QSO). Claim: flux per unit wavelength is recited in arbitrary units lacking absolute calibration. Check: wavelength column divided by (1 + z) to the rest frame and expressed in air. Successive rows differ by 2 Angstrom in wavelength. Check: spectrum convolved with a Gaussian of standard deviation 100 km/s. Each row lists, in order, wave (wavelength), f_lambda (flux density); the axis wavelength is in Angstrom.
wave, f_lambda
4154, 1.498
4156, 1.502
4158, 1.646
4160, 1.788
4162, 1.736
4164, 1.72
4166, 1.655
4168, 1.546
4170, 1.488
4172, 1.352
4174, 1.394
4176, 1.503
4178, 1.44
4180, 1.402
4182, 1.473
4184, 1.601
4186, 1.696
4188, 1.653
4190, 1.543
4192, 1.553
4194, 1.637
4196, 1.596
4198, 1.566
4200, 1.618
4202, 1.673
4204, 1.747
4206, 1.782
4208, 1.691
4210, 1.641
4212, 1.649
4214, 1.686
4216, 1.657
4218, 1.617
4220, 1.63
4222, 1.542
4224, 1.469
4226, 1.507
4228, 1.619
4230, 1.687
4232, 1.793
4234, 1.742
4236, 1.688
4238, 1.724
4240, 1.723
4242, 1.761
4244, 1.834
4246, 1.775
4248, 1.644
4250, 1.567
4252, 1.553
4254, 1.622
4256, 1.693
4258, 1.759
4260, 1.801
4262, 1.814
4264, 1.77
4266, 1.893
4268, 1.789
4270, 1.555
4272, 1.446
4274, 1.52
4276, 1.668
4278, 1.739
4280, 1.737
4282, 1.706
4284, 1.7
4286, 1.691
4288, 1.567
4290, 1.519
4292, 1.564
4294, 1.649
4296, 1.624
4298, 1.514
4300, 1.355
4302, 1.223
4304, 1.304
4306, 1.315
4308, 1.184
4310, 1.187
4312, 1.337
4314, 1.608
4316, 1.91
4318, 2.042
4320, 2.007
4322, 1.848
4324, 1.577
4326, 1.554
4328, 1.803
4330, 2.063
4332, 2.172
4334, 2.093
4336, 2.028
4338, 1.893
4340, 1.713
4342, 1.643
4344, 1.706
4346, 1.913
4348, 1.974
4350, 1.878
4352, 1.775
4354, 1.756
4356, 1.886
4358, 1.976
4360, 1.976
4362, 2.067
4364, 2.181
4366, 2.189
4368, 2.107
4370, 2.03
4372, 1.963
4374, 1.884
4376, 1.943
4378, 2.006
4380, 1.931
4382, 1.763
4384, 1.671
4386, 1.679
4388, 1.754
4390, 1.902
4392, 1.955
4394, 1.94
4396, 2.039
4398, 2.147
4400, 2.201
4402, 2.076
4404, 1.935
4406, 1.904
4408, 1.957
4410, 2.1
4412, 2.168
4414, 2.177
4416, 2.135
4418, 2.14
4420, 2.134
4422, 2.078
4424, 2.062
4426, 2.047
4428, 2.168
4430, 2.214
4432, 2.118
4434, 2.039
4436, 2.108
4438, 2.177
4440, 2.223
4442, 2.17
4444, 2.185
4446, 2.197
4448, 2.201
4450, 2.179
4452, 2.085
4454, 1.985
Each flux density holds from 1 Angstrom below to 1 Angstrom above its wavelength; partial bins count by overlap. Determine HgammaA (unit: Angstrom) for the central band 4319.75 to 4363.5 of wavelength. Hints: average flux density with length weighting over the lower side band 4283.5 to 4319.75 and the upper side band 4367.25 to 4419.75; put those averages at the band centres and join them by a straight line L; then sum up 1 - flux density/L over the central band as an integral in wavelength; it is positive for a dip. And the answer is -3.97 Angstrom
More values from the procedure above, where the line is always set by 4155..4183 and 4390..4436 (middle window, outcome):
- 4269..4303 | 4.2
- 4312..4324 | 0.4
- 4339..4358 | 1.2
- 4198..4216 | -0.5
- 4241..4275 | 0.9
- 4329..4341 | -0.6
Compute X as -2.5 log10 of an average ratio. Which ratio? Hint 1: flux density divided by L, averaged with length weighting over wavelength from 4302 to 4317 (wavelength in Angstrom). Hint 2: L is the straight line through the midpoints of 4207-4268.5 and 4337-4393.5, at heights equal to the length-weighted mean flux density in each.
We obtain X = 0.28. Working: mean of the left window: 1.69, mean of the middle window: 1.39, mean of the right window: 1.9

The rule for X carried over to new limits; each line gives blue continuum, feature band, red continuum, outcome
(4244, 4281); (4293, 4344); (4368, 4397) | 0.08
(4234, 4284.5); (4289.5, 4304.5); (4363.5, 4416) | 0.21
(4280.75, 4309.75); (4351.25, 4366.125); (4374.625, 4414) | -0.10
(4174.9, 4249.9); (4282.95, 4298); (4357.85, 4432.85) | 0.12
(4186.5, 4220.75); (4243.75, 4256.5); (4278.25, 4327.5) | -0.03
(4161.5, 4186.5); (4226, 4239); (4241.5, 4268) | -0.01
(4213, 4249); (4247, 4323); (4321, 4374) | 0.11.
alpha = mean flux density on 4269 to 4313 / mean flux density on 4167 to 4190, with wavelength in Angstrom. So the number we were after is 1.00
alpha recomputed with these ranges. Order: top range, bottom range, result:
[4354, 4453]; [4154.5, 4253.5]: 1.26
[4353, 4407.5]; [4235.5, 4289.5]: 1.16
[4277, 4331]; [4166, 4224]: 1.01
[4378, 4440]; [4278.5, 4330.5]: 1.27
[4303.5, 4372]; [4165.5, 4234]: 1.14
